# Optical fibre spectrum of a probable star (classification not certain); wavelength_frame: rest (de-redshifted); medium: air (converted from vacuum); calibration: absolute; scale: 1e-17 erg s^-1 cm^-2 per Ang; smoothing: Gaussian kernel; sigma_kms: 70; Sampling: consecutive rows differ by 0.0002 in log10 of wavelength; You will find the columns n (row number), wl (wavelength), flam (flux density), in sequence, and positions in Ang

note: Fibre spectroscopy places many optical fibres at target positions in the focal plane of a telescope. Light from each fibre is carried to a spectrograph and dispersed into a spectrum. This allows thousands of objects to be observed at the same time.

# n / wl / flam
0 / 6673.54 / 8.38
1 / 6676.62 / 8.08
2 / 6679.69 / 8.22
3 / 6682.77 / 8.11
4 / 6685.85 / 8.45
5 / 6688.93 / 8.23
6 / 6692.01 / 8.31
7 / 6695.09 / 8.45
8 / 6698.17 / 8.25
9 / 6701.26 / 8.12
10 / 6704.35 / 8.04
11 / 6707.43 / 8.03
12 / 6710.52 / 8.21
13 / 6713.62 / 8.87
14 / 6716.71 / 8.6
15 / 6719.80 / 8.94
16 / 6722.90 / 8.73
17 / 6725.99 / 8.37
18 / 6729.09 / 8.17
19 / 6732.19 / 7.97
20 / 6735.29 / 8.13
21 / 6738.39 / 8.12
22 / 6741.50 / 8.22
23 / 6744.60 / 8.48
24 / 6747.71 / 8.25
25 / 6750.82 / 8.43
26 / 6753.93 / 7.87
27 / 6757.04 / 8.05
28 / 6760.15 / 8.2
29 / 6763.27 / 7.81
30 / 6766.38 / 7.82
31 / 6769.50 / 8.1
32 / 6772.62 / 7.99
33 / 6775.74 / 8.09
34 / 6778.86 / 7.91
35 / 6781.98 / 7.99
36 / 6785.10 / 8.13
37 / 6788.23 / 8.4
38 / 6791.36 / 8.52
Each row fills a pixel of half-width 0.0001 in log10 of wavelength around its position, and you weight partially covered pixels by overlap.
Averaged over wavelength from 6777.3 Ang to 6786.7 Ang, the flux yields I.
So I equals 8.01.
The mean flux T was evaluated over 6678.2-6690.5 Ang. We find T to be 8.25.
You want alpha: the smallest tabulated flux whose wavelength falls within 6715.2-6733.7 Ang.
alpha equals 7.97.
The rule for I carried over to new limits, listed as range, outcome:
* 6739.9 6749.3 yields 8.31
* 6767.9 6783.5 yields 8.01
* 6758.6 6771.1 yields 7.98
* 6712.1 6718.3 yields 8.74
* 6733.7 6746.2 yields 8.24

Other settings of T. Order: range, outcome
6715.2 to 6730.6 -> 8.57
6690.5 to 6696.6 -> 8.38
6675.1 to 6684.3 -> 8.14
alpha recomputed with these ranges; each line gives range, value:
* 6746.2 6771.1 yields 7.81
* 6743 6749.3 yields 8.25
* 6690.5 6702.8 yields 8.12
